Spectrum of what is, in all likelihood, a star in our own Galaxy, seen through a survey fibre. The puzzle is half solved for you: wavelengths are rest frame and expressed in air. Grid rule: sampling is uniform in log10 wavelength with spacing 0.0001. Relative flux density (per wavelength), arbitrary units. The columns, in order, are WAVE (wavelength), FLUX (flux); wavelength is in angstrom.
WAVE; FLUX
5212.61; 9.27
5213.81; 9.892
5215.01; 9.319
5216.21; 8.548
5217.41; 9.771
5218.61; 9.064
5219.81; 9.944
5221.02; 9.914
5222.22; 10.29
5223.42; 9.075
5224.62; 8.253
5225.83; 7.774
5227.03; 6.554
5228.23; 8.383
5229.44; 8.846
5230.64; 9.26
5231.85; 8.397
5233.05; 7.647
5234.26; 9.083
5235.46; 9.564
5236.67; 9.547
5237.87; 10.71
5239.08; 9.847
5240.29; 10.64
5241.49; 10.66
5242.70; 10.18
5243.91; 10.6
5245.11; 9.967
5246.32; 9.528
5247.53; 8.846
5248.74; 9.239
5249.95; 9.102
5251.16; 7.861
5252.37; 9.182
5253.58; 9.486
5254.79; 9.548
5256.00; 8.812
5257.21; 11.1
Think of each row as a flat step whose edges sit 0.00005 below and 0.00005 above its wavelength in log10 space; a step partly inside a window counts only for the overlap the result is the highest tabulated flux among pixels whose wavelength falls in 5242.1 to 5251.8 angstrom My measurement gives 10.6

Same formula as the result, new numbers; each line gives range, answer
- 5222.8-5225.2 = 9.075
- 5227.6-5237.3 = 9.564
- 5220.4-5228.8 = 10.29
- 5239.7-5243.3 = 10.66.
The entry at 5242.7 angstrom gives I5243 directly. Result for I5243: 10.18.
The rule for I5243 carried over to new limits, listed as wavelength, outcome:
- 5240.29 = 10.64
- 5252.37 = 9.182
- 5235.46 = 9.564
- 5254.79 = 9.548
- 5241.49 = 10.66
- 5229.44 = 8.846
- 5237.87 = 10.71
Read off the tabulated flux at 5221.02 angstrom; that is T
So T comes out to 9.914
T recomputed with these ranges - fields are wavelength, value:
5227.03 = 6.554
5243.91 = 10.6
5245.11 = 9.967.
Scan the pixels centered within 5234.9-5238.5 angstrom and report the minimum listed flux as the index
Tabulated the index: 9.547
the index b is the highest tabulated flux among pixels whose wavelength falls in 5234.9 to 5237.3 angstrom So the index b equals 9.564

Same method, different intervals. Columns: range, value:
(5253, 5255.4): 9.548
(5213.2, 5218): 9.892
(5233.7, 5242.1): 10.71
